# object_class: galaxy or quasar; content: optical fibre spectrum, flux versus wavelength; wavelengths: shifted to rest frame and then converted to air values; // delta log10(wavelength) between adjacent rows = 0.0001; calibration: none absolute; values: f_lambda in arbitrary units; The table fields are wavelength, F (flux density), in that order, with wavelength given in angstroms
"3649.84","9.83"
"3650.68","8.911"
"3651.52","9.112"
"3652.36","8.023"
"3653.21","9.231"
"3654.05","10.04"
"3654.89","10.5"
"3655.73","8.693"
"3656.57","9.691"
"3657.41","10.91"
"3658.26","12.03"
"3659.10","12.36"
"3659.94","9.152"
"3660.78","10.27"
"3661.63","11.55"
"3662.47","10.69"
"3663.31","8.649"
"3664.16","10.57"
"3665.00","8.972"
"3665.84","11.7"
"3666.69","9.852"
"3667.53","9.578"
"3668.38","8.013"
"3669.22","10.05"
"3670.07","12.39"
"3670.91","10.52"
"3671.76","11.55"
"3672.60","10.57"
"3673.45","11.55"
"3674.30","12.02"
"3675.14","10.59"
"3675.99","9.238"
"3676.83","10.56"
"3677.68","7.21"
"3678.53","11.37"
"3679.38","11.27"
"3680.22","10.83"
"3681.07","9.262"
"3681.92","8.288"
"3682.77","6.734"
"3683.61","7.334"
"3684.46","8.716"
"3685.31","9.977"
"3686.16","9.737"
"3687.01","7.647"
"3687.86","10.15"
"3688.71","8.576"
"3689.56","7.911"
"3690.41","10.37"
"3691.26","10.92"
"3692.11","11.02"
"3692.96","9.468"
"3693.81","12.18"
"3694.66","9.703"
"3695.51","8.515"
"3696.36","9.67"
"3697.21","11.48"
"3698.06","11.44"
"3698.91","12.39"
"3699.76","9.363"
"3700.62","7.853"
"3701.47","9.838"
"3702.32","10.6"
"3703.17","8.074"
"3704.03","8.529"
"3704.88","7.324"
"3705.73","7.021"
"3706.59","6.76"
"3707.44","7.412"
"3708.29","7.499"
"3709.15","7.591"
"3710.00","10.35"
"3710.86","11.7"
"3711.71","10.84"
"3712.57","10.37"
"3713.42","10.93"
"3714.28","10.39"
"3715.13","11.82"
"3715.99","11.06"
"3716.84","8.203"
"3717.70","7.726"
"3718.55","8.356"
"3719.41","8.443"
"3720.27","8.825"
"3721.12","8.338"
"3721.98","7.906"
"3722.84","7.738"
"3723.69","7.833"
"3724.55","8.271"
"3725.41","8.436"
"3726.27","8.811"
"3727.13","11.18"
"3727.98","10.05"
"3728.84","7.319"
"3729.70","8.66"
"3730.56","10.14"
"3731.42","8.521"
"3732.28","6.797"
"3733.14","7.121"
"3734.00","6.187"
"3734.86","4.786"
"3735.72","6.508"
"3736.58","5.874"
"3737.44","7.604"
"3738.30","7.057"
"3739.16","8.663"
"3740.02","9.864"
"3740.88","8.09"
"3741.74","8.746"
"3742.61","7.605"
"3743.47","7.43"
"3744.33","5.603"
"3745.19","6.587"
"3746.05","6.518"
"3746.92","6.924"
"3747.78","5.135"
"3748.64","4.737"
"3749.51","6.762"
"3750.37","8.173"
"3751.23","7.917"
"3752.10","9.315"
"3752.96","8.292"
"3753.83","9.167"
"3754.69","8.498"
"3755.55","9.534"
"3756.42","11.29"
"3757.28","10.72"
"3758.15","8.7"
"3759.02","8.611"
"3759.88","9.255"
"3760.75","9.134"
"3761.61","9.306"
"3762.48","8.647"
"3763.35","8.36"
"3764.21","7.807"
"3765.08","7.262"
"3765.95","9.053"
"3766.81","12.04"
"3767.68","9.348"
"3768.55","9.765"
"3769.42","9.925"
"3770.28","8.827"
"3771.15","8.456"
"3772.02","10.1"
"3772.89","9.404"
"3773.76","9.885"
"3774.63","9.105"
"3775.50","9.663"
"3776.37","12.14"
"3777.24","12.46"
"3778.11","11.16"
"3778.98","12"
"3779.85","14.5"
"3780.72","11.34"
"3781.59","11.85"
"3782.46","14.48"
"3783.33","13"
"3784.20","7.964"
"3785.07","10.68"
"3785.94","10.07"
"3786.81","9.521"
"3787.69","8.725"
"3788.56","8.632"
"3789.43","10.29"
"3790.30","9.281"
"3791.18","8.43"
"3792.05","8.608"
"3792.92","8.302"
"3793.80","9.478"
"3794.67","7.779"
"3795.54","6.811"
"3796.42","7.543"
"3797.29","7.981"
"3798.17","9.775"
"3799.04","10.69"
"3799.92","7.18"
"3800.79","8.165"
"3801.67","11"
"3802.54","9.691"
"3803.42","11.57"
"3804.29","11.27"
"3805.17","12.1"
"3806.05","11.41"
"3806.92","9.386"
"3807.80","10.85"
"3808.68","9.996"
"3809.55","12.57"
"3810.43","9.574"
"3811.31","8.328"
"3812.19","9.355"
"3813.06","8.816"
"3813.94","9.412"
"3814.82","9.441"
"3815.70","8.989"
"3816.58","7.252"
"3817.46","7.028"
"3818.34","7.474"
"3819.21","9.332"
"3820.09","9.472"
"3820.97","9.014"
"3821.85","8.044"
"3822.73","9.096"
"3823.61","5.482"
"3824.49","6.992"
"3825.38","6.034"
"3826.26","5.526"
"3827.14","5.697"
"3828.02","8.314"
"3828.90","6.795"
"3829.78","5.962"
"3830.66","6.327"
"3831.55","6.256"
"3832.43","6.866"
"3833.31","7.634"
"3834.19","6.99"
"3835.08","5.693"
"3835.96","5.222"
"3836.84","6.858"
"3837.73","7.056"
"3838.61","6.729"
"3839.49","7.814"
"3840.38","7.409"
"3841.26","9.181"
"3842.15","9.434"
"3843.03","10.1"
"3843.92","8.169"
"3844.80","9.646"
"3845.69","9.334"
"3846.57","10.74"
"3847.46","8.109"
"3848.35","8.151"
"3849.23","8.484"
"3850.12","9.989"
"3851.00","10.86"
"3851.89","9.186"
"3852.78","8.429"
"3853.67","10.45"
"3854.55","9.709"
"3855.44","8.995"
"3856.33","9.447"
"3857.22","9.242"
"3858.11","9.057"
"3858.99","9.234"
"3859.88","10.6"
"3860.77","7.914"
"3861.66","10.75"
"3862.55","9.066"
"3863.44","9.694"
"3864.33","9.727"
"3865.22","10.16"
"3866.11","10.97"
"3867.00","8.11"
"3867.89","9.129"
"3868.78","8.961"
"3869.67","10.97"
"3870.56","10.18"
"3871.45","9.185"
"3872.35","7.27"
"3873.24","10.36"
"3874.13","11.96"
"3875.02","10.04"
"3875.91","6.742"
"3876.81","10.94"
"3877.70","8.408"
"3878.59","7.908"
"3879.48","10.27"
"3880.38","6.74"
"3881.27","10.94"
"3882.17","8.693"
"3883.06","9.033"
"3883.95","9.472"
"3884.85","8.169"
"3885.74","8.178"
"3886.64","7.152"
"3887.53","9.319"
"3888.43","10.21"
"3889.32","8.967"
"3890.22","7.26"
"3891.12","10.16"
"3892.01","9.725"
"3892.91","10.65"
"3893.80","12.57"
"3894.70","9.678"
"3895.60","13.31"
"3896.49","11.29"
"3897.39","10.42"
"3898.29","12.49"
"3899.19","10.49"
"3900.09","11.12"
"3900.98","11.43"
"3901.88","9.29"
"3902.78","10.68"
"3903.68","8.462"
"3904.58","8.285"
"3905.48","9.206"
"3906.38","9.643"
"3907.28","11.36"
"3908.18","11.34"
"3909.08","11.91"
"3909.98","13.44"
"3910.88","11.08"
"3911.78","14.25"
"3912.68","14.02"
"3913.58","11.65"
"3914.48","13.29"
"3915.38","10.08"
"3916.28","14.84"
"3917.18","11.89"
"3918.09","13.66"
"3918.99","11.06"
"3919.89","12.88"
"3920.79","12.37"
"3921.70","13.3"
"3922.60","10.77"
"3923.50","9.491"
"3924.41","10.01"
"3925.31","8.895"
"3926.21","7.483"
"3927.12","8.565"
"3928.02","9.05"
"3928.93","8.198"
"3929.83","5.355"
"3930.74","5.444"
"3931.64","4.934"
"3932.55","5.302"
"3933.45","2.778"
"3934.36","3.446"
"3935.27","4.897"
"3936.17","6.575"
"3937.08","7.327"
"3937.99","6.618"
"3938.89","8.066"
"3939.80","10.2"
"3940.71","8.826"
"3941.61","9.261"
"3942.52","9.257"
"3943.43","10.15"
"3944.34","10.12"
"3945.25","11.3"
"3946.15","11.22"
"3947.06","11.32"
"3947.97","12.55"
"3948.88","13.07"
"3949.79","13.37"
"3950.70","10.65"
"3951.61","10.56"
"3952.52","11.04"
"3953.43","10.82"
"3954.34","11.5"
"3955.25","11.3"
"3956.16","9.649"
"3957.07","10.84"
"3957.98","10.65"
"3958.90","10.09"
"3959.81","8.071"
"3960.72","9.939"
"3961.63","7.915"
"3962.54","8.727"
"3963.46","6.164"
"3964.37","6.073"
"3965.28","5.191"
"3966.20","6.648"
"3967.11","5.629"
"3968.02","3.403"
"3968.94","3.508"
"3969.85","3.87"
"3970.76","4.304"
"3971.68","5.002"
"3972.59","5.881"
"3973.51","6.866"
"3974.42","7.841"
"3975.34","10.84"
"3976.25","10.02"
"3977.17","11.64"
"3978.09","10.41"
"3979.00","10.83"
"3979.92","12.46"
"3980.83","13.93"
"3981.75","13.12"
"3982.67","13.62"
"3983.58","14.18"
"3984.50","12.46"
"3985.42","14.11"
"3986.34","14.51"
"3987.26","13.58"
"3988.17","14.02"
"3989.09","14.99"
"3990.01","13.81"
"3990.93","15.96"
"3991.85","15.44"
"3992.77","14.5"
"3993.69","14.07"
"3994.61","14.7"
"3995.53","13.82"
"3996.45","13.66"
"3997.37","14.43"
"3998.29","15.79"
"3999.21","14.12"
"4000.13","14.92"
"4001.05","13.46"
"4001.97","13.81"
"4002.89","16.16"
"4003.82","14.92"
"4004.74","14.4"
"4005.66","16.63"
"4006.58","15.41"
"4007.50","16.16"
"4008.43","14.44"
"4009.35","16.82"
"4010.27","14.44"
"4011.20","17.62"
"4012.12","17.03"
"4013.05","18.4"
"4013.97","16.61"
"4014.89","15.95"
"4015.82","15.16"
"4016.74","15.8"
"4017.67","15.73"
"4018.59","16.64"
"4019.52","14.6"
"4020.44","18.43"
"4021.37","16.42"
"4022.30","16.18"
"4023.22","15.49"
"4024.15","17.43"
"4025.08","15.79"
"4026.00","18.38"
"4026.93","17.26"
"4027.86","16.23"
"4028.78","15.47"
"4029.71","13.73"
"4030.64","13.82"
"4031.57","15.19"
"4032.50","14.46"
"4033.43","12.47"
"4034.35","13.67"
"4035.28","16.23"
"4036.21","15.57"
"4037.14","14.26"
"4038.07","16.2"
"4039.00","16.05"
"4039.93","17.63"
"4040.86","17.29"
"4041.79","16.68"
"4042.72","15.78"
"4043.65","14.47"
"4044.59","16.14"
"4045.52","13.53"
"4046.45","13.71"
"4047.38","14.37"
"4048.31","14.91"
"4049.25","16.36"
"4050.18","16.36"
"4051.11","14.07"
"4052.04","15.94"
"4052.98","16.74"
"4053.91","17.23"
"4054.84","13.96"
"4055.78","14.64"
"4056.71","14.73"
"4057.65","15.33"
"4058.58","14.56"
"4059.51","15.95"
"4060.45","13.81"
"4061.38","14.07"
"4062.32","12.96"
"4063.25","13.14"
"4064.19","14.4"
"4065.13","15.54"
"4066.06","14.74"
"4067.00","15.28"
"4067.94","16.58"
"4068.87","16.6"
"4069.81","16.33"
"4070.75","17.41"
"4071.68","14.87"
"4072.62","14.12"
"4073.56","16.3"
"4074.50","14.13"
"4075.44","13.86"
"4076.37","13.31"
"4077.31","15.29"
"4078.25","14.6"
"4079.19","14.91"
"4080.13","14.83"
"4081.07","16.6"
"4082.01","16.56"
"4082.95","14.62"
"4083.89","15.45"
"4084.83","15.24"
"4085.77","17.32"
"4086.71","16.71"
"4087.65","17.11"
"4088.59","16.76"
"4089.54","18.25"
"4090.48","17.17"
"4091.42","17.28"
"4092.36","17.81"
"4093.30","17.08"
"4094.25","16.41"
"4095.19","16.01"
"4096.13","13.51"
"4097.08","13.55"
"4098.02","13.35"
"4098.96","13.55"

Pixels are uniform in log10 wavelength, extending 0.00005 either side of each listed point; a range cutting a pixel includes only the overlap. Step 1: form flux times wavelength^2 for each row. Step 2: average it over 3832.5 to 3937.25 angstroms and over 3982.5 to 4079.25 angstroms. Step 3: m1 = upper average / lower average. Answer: 1.7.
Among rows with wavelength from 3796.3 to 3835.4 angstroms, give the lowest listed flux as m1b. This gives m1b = 5.482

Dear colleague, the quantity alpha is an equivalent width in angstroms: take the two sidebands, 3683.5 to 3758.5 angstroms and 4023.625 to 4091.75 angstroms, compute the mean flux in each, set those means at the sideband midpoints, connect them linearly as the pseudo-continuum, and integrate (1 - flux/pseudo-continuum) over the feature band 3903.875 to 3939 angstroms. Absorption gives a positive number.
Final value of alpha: 8.6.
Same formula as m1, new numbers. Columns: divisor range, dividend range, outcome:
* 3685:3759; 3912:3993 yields 1.29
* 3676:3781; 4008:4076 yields 2.03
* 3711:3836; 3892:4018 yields 1.39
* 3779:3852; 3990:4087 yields 1.95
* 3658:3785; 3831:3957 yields 1.13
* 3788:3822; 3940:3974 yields 1.03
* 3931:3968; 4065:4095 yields 1.95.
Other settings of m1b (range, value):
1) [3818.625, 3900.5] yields 5.222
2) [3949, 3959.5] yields 9.649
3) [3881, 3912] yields 7.152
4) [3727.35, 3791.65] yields 4.737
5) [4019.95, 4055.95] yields 12.47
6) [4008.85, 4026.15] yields 14.44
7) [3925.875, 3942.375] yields 2.778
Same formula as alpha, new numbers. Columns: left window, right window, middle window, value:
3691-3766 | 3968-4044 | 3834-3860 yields 5.4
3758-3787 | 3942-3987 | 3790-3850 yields 9.6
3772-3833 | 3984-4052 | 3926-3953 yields 9.4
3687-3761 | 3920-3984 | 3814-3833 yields 2.9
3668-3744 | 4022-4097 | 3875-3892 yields 4.8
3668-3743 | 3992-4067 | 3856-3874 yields 3.9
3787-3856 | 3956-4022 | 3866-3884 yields 0.9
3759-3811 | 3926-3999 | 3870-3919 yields -2.4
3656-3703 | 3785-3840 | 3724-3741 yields 2.5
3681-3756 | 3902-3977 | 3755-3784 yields -4.8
